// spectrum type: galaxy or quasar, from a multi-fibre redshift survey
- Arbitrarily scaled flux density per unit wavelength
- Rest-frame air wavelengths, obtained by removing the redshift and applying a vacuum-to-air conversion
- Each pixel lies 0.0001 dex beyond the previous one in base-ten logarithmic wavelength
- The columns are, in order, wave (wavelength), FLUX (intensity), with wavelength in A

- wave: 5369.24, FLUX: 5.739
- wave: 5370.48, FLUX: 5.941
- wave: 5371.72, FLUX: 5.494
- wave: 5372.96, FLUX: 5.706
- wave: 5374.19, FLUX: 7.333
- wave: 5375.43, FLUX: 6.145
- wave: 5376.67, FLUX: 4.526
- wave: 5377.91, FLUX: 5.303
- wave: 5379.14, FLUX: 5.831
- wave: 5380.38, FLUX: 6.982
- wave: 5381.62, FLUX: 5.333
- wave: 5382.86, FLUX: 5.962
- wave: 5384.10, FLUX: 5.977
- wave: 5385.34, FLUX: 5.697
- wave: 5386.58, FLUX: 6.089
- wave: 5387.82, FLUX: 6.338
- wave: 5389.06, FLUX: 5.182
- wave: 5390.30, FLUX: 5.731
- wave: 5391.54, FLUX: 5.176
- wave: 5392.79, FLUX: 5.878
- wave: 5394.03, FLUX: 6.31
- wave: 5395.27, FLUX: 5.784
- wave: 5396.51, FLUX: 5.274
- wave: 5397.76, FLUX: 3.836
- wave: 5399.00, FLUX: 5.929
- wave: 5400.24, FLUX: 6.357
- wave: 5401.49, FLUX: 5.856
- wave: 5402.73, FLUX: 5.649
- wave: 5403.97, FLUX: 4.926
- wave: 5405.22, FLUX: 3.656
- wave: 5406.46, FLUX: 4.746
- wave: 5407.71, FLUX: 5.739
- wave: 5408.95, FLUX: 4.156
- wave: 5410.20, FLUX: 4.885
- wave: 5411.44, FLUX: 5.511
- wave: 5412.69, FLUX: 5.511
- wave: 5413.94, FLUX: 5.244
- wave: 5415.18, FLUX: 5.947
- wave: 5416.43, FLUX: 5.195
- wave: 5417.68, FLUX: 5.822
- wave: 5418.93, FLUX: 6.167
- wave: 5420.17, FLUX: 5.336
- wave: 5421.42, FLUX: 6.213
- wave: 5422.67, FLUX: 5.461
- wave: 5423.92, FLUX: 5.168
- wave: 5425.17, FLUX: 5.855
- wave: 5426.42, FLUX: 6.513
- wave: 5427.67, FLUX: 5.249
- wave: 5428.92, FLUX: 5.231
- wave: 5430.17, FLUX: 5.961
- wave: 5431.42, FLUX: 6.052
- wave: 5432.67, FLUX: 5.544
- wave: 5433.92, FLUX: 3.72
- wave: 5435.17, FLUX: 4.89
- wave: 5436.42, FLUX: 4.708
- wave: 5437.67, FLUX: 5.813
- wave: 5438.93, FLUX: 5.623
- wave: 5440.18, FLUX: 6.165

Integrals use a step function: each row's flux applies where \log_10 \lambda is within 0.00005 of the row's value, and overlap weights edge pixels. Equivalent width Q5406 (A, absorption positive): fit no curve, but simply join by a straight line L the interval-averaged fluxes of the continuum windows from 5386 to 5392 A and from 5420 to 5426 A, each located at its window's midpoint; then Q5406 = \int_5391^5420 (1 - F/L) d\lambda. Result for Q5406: 1.6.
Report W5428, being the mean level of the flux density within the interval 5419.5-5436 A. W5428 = 5.47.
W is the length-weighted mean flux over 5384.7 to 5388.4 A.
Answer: 6.04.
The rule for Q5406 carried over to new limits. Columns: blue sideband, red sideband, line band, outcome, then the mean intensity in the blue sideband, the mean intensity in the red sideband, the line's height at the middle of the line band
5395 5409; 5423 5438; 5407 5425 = -0.60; 5.19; 5.39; 5.28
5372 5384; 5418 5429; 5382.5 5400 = 0.53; 5.9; 5.71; 5.84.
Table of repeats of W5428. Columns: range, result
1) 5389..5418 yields 5.34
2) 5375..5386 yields 5.75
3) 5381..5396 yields 5.78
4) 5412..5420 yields 5.63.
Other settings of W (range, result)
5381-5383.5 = 5.65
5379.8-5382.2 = 6.15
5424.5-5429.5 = 5.71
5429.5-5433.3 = 5.85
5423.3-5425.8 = 5.51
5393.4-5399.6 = 5.43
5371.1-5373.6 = 5.63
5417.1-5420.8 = 5.78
